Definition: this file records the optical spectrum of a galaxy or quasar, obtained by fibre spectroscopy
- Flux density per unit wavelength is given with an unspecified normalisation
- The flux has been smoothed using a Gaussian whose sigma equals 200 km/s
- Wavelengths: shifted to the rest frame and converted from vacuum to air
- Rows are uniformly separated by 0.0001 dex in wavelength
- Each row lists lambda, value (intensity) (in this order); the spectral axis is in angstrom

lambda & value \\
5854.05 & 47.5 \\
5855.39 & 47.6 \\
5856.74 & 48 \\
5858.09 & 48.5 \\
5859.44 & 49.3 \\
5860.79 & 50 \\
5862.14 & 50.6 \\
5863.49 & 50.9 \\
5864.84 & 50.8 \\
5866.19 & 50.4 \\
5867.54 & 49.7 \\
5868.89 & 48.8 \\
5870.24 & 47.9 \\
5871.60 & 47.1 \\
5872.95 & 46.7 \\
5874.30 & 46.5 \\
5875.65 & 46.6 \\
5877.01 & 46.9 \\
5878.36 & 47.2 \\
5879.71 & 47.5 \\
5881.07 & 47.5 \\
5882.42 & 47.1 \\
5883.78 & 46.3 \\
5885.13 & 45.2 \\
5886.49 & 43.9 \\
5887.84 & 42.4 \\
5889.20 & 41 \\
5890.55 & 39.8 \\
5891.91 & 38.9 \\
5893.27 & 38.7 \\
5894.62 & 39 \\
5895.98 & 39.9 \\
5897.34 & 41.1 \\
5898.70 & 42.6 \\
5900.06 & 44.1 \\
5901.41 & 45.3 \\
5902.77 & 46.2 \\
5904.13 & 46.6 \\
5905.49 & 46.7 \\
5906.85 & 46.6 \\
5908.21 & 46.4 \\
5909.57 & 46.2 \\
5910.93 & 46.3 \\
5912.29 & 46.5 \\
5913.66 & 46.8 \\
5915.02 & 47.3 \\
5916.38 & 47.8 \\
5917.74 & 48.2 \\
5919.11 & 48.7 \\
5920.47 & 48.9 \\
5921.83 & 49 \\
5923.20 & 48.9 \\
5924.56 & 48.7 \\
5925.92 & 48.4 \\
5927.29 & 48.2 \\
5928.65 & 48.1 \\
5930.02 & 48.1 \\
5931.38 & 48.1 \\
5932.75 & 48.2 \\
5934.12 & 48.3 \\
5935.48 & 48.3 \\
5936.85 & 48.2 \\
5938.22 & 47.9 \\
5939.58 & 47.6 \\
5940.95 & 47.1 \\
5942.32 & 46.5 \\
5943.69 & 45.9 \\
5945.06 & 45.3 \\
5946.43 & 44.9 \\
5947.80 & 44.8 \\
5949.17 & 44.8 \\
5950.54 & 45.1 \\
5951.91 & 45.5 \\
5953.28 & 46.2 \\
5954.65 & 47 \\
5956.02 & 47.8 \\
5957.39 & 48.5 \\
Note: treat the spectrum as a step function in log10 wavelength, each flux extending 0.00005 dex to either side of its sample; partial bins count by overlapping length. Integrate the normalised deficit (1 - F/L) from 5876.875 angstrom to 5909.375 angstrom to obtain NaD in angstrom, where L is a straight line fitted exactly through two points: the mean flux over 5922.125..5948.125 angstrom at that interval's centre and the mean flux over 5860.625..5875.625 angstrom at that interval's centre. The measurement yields 2.9 angstrom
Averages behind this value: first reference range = 48.9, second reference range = 47.5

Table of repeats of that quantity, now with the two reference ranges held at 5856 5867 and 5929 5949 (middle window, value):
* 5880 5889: 0.68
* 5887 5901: 2.23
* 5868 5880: 0.50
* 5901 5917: 0.50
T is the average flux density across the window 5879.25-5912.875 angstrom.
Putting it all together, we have 44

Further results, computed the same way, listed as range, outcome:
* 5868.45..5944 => 46.1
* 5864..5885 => 47.8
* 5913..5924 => 48.2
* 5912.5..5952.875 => 47.3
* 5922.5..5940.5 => 48.2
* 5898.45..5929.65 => 47.1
